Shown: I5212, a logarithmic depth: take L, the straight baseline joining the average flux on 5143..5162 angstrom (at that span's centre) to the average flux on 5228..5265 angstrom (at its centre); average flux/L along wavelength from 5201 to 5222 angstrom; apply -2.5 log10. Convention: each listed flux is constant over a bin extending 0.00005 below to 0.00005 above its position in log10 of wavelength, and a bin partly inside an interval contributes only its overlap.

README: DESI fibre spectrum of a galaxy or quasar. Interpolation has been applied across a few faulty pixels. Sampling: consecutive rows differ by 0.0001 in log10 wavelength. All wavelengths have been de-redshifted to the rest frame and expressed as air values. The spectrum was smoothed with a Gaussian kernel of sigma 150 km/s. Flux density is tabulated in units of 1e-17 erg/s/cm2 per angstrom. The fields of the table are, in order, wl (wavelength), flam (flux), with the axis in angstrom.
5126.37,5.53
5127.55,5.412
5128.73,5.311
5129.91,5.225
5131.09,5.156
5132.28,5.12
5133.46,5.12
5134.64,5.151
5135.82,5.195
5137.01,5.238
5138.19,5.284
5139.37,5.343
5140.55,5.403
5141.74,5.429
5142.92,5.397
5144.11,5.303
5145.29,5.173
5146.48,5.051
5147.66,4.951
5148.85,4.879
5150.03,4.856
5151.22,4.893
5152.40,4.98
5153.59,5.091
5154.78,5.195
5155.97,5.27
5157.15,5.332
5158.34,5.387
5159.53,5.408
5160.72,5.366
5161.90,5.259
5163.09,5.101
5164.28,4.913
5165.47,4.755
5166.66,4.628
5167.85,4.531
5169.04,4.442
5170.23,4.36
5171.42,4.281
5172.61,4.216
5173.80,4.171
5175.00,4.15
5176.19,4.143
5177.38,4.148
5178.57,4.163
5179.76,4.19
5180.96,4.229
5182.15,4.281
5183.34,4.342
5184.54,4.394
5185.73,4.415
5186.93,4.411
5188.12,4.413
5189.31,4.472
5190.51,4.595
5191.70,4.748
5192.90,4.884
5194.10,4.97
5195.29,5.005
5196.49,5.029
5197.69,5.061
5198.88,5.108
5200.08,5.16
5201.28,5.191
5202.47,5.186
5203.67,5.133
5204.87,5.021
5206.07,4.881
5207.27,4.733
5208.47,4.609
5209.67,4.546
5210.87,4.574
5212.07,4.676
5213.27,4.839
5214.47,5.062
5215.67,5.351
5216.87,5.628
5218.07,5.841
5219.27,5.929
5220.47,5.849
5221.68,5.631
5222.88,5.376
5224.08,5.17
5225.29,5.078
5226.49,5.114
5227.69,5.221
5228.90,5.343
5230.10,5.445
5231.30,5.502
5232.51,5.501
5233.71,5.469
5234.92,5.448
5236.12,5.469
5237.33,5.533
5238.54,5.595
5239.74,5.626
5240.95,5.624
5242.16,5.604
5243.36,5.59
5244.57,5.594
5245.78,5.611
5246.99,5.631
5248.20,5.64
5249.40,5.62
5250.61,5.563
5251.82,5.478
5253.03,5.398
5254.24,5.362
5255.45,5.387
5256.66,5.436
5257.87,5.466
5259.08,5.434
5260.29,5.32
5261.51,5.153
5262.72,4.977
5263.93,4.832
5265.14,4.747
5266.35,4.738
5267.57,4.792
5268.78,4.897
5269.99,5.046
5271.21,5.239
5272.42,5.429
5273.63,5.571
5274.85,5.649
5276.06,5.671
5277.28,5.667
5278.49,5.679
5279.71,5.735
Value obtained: 0.04 mag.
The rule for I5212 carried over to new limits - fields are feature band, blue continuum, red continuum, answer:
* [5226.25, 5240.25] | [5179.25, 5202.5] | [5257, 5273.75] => -0.11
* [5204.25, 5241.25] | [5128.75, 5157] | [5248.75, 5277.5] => -0.01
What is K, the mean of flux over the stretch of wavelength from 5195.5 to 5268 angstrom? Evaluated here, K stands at 5.28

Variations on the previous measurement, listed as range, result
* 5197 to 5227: 5.15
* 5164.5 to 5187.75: 4.34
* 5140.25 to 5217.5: 4.82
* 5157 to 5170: 4.98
